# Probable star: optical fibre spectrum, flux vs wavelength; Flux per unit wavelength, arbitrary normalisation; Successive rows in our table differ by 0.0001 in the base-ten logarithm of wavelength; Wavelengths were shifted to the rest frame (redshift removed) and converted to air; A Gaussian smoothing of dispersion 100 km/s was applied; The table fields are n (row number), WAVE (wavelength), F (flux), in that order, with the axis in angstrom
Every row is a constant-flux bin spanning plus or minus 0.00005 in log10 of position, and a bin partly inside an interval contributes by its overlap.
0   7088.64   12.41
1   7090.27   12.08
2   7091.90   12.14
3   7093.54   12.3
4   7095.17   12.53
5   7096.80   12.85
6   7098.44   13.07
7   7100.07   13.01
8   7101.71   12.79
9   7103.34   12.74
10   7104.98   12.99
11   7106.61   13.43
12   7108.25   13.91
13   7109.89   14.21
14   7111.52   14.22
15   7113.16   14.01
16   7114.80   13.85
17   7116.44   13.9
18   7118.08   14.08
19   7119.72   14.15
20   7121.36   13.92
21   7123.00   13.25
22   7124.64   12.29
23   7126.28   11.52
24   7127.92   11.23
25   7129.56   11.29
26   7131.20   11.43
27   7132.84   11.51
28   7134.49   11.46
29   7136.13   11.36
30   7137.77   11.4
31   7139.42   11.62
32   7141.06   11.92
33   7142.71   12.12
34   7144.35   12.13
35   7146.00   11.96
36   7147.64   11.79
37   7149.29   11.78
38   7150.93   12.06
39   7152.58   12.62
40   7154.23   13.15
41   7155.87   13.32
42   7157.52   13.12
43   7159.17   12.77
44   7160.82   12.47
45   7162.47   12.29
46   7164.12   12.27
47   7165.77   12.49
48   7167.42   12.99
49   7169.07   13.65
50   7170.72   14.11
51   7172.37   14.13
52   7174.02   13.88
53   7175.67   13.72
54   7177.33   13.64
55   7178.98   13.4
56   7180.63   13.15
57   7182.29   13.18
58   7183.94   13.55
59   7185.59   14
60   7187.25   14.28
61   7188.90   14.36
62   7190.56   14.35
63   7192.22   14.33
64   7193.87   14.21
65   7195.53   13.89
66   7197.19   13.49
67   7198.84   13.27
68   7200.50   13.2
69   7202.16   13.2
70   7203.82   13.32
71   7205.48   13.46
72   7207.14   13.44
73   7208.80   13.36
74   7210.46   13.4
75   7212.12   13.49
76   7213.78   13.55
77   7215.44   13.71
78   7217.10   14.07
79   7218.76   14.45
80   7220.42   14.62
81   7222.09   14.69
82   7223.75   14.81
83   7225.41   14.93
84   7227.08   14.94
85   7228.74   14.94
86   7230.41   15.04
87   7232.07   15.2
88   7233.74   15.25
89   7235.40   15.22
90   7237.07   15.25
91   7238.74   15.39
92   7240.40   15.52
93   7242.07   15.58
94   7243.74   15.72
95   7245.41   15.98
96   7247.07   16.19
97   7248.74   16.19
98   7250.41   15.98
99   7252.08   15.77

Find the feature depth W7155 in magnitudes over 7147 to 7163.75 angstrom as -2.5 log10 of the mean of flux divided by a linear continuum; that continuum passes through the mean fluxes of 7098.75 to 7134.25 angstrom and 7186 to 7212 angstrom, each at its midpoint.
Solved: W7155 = 0.07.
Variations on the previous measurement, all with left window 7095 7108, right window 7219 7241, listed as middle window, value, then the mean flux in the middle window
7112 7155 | 0.093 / 12.4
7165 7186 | 0.050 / 13.5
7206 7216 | 0.096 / 13.5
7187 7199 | 0.030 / 14.1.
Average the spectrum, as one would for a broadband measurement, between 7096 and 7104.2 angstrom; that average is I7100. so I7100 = 12.9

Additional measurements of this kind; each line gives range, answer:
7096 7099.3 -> 13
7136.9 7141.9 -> 11.6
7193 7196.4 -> 14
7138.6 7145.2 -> 11.9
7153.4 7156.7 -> 13.2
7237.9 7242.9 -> 15.5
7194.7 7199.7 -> 13.5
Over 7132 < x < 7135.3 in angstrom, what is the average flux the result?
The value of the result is 11.5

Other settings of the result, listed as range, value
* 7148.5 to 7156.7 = 12.6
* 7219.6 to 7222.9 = 14.6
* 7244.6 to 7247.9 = 16.1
